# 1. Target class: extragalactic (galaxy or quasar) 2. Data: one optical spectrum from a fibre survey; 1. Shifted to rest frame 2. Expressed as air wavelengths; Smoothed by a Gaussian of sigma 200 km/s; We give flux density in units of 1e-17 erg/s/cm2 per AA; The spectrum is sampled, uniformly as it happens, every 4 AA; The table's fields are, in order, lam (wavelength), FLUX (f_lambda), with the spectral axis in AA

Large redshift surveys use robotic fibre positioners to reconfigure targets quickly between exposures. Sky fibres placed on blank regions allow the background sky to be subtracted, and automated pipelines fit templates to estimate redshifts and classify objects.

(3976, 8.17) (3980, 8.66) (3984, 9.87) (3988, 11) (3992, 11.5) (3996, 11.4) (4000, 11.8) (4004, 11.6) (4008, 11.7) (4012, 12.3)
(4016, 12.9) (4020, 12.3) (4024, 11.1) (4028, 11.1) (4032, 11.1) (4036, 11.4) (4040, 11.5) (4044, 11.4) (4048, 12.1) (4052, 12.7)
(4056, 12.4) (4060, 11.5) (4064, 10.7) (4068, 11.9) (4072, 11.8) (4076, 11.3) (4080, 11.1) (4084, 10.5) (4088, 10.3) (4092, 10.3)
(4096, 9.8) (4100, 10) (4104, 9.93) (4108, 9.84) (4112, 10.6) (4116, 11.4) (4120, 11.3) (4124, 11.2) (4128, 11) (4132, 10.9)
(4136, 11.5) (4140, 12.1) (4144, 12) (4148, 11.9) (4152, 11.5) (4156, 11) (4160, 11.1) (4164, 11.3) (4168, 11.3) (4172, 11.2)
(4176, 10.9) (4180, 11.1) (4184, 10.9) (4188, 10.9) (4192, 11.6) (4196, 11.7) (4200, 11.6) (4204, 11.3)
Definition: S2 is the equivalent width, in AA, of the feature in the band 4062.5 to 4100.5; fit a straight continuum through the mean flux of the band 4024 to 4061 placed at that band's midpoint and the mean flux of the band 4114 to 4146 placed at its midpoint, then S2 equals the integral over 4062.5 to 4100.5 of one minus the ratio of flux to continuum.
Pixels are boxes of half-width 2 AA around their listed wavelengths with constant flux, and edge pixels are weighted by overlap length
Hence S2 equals 2.5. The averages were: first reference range 11.7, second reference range 11.4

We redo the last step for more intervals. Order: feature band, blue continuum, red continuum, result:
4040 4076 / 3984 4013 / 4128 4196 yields -1.1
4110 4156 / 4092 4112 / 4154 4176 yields -3.5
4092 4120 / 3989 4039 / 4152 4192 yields 2.5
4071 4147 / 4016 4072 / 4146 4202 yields 3.9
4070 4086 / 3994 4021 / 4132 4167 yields 0.8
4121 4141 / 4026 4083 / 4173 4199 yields 0.1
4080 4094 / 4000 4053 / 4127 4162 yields 1.4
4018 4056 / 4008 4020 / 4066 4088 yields 0.9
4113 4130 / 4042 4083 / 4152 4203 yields 0.4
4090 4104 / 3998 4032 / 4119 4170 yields 1.9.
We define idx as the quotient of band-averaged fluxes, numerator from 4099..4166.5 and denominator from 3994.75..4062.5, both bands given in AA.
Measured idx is 0.9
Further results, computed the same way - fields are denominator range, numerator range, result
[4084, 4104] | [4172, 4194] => 1.10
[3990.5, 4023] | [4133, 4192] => 0.95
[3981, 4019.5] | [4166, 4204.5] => 0.98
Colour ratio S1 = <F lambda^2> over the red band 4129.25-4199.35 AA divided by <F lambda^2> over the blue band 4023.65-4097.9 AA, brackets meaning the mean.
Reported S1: 1.1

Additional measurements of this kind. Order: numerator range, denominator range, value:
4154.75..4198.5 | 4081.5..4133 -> 1.10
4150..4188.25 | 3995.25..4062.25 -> 1.01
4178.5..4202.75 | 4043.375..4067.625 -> 1.02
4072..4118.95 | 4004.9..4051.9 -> 0.93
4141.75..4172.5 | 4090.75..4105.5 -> 1.18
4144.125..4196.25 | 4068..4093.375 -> 1.07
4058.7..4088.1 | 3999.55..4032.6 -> 0.98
